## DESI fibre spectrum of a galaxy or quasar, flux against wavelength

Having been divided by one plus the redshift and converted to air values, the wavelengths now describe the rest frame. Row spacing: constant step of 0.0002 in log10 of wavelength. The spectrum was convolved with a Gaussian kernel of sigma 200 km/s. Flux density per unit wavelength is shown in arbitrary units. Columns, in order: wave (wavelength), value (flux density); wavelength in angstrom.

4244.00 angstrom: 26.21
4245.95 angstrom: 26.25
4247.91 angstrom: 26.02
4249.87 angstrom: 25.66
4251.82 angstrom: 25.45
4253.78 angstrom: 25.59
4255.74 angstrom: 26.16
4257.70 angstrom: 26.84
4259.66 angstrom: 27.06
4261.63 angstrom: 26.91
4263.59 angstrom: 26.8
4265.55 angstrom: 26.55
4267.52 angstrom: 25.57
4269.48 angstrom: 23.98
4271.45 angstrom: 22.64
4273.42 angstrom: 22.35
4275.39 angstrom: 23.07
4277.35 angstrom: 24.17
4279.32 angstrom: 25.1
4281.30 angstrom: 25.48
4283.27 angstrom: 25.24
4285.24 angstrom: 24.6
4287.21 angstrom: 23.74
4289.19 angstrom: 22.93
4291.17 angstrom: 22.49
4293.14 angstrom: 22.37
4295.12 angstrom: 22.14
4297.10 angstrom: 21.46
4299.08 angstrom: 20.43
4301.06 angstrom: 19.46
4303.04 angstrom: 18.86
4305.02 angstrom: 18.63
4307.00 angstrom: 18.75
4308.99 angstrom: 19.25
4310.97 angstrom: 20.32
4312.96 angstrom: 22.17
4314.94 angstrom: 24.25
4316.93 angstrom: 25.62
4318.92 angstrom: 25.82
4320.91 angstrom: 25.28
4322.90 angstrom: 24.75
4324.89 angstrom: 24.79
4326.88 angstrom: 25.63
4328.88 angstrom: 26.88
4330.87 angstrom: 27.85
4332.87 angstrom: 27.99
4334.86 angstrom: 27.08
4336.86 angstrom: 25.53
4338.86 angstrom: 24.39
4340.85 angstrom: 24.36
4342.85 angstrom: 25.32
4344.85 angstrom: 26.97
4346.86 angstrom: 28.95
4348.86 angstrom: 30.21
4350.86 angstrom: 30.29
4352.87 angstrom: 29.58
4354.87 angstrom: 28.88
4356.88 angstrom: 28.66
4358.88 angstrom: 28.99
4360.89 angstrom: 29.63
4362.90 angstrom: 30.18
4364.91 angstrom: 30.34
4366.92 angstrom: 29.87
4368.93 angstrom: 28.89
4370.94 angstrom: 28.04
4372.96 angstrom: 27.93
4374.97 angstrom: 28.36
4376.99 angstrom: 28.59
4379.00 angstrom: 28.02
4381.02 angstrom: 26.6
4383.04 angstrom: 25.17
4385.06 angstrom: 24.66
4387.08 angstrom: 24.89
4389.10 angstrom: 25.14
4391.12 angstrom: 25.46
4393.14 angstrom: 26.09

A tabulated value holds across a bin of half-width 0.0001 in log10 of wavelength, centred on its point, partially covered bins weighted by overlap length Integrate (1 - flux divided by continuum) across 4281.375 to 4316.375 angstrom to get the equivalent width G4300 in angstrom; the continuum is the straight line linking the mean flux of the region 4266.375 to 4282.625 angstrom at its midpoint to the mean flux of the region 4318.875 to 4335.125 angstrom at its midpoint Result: 4.6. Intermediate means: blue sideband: 24.1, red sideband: 26.2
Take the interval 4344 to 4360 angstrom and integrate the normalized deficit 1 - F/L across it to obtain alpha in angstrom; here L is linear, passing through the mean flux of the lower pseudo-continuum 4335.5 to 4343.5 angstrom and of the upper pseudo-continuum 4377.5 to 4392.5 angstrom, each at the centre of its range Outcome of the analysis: -2.5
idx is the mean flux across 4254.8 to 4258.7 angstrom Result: 26.5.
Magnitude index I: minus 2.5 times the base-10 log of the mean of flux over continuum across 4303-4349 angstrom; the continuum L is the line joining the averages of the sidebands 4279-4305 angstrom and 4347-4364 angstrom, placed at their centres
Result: 0.07 mag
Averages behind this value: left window 22.4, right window 29.5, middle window 24.6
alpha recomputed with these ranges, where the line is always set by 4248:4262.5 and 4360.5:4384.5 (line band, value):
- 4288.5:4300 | 2.1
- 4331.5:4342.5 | 0.7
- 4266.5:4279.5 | 1.4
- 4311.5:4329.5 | 1.7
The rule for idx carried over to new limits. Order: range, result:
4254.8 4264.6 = 26.8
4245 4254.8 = 25.8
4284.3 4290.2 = 23.7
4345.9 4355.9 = 29.6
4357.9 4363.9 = 29.6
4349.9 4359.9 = 29.3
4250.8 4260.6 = 26.2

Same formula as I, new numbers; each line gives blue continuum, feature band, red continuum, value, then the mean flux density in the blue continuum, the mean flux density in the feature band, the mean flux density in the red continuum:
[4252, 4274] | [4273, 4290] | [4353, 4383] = 0.08 mag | 25.5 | 24.1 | 28.7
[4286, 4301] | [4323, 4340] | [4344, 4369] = 0.01 mag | 22.1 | 26.2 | 29.4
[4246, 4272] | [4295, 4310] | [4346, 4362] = 0.36 mag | 25.9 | 19.7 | 29.4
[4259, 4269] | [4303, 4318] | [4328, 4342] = 0.24 mag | 26.4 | 21.1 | 26.3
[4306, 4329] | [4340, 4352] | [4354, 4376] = -0.03 mag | 23.5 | 27.7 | 29.1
